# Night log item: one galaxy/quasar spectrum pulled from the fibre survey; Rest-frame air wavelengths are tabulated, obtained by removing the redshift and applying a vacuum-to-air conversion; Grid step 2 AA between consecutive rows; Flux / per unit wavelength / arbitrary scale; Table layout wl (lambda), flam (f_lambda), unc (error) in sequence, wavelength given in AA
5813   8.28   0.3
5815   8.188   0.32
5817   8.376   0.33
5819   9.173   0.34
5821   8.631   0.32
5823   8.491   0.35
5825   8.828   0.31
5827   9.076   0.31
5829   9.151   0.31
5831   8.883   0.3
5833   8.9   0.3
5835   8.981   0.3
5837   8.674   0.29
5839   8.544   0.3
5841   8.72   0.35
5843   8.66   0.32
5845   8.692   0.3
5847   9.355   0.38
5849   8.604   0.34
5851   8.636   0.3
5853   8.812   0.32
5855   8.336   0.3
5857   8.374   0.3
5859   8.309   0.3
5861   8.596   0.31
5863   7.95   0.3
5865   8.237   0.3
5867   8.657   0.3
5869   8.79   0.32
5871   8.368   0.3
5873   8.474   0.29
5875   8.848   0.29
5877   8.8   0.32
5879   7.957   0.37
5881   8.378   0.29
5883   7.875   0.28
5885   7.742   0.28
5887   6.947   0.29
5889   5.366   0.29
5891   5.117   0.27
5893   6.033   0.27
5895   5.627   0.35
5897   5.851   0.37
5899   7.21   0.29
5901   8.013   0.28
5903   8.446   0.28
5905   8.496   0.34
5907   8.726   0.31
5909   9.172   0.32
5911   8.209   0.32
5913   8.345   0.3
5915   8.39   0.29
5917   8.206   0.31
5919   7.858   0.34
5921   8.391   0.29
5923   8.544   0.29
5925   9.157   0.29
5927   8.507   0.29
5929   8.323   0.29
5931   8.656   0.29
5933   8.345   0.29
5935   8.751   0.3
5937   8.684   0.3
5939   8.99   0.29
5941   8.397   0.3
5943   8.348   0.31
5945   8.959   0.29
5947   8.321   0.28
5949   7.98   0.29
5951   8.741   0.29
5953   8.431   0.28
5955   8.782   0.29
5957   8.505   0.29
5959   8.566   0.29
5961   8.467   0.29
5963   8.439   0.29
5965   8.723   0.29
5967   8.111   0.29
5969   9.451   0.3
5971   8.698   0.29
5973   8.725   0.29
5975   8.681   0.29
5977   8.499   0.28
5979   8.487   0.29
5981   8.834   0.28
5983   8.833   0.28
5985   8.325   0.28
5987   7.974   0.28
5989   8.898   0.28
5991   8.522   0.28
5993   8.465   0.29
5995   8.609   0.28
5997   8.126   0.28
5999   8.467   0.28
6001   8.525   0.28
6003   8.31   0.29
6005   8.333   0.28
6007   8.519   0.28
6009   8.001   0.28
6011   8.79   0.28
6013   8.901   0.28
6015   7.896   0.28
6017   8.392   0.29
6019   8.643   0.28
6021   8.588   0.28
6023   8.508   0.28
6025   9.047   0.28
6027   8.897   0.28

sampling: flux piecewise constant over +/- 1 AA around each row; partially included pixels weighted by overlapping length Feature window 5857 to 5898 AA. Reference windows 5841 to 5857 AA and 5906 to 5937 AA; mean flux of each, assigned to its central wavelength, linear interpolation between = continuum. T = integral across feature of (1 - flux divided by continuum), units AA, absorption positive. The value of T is 4.8 AA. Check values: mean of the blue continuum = 8.71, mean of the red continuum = 8.51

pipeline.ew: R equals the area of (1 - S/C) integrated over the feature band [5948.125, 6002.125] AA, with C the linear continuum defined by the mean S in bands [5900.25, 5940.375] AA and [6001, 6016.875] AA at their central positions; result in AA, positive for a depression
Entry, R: -0.69 AA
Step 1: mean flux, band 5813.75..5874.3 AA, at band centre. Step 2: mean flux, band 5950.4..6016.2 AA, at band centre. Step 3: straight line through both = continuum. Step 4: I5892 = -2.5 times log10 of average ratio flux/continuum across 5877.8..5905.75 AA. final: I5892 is 0.21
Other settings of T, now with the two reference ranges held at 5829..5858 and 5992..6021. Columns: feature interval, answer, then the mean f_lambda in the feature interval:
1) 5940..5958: 0.1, 8.5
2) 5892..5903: 2.4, 6.72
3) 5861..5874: 0.4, 8.43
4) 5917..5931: 0.2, 8.46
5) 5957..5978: -0.3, 8.63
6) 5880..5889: 1.2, 7.47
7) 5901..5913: 0.1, 8.54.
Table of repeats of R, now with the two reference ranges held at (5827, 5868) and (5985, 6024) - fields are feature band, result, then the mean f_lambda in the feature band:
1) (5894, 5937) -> 2.0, 8.17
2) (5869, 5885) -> 0.5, 8.37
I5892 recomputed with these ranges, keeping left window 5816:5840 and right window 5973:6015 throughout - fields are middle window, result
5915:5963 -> 0.01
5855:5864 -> 0.06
